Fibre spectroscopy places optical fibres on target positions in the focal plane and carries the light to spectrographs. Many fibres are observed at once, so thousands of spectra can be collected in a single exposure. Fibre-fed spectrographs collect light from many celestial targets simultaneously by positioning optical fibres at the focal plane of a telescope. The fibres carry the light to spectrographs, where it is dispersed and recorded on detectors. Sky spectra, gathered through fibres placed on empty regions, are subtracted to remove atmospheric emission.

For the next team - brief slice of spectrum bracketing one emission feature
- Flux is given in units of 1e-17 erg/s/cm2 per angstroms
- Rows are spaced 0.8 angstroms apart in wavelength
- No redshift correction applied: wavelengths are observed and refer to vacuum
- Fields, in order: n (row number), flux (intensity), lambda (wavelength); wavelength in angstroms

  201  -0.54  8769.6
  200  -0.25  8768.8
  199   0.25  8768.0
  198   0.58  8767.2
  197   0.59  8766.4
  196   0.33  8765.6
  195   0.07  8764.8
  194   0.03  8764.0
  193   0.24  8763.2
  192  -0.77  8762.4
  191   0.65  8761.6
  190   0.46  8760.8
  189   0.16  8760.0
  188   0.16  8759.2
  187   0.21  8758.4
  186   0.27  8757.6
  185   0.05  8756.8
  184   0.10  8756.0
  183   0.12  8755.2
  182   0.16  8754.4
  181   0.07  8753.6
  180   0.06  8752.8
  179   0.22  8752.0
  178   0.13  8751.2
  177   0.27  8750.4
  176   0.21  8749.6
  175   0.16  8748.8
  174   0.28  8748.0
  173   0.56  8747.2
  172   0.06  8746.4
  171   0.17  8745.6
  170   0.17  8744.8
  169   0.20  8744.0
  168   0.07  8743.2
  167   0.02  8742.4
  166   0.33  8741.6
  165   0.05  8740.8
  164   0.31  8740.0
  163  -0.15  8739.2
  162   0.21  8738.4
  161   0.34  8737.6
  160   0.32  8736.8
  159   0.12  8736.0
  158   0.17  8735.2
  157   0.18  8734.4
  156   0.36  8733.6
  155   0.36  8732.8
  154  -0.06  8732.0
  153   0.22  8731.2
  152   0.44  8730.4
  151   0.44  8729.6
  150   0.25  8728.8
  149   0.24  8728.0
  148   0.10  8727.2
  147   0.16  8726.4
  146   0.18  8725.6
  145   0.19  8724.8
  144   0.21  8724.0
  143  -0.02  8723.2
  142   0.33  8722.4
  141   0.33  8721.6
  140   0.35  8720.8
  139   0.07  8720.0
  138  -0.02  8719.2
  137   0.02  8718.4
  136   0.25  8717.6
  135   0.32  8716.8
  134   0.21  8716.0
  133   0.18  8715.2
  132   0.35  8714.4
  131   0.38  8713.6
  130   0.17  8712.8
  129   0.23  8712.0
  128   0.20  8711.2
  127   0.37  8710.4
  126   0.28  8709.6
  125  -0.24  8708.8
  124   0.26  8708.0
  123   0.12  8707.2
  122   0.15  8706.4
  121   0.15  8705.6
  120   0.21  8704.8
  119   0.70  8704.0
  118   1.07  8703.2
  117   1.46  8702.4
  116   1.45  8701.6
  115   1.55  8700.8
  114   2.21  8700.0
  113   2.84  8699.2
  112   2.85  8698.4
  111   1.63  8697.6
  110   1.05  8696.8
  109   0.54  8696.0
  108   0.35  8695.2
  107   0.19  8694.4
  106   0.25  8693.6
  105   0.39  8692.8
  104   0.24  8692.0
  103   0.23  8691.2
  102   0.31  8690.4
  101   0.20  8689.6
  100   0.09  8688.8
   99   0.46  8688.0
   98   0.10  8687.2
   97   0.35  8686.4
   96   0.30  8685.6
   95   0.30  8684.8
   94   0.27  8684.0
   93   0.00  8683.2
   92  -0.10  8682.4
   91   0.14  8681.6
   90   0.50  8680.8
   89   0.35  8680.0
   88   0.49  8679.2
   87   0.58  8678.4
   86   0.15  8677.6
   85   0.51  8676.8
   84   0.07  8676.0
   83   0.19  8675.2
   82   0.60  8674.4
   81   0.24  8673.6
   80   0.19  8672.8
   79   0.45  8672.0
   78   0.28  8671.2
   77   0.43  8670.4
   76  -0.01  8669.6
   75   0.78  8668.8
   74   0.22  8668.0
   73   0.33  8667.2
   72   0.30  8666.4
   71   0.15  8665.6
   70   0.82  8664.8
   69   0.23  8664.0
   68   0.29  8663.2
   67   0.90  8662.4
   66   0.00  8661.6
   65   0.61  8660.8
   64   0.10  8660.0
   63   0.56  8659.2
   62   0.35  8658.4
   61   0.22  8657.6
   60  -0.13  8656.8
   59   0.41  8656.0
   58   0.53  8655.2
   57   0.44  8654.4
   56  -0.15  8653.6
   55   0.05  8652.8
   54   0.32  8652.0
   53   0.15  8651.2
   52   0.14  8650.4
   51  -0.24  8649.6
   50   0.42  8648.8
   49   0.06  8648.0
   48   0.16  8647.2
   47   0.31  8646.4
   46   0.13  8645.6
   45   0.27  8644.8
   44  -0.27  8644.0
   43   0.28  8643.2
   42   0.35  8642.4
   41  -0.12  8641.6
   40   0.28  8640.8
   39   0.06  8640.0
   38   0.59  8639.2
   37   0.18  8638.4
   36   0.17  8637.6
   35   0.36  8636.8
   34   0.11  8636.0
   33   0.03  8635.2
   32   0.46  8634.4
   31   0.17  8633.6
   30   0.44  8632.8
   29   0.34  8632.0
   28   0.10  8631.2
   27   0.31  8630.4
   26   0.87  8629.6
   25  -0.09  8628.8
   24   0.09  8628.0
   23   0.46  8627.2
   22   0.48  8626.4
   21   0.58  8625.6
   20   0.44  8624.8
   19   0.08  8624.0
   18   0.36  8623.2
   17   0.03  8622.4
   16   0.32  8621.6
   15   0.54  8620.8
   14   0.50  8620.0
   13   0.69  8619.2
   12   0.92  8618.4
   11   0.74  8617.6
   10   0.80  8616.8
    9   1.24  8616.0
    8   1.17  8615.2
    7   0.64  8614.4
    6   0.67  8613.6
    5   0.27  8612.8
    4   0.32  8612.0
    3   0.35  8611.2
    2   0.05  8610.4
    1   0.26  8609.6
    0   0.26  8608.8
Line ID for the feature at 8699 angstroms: [O III]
